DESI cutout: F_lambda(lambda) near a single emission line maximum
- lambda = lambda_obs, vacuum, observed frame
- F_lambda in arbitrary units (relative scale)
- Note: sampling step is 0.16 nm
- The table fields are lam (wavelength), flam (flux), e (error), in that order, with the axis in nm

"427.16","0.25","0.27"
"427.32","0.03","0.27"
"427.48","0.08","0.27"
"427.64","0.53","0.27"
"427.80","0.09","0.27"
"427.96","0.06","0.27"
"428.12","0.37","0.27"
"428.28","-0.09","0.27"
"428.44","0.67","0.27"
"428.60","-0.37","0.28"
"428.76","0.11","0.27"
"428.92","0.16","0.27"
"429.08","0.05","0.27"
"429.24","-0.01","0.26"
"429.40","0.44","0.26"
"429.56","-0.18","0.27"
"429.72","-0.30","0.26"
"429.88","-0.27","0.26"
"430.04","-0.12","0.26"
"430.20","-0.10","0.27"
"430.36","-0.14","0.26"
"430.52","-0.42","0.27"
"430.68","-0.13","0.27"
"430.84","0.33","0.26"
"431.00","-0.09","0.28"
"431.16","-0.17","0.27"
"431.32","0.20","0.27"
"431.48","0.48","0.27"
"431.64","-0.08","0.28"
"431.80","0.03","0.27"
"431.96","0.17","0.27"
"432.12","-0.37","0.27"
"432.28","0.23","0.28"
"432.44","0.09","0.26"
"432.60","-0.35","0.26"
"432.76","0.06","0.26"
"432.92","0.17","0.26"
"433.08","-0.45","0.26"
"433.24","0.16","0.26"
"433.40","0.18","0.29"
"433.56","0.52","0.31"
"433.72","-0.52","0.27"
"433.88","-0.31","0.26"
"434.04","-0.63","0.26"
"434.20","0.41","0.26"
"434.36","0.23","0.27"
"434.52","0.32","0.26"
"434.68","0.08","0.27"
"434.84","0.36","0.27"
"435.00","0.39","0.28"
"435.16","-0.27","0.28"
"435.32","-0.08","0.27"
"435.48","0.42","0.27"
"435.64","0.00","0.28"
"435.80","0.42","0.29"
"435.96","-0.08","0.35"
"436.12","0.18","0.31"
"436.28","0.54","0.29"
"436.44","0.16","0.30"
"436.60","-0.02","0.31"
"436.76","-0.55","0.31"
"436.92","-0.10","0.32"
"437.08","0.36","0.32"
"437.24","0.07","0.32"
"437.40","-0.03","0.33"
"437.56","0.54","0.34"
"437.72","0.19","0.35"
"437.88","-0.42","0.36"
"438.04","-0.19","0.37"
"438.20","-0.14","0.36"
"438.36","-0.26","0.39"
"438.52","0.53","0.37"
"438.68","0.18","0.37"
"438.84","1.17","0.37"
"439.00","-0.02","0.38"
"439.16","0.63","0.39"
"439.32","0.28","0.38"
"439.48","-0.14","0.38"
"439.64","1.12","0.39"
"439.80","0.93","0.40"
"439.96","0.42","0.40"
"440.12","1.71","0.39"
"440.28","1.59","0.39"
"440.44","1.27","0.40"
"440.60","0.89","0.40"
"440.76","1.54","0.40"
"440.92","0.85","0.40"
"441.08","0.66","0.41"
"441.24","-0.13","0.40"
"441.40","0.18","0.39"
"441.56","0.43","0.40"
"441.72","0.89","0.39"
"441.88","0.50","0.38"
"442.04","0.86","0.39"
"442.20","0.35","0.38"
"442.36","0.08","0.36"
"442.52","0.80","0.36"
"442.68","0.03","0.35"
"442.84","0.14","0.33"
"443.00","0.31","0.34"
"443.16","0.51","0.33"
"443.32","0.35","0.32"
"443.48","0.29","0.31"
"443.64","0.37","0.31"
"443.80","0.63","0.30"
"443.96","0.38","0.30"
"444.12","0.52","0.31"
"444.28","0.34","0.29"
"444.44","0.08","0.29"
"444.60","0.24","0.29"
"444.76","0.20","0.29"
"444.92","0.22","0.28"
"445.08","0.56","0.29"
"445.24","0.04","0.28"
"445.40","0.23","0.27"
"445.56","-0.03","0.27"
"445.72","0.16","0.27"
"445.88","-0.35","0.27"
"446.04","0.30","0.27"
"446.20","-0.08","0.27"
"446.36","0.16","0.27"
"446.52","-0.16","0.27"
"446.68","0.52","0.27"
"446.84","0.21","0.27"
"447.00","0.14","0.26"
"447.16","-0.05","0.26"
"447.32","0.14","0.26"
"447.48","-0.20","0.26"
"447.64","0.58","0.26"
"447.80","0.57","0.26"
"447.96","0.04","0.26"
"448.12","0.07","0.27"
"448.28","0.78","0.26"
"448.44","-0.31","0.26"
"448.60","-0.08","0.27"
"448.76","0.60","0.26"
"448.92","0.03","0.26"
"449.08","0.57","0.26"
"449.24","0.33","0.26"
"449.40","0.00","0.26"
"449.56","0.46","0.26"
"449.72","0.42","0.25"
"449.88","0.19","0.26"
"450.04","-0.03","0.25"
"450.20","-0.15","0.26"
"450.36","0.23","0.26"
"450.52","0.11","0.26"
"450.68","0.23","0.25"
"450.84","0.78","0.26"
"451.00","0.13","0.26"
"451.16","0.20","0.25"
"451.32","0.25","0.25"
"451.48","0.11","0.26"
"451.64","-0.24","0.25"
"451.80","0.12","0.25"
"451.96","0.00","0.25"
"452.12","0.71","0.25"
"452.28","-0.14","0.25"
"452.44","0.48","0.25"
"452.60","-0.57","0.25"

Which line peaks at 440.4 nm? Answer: Ly-alpha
